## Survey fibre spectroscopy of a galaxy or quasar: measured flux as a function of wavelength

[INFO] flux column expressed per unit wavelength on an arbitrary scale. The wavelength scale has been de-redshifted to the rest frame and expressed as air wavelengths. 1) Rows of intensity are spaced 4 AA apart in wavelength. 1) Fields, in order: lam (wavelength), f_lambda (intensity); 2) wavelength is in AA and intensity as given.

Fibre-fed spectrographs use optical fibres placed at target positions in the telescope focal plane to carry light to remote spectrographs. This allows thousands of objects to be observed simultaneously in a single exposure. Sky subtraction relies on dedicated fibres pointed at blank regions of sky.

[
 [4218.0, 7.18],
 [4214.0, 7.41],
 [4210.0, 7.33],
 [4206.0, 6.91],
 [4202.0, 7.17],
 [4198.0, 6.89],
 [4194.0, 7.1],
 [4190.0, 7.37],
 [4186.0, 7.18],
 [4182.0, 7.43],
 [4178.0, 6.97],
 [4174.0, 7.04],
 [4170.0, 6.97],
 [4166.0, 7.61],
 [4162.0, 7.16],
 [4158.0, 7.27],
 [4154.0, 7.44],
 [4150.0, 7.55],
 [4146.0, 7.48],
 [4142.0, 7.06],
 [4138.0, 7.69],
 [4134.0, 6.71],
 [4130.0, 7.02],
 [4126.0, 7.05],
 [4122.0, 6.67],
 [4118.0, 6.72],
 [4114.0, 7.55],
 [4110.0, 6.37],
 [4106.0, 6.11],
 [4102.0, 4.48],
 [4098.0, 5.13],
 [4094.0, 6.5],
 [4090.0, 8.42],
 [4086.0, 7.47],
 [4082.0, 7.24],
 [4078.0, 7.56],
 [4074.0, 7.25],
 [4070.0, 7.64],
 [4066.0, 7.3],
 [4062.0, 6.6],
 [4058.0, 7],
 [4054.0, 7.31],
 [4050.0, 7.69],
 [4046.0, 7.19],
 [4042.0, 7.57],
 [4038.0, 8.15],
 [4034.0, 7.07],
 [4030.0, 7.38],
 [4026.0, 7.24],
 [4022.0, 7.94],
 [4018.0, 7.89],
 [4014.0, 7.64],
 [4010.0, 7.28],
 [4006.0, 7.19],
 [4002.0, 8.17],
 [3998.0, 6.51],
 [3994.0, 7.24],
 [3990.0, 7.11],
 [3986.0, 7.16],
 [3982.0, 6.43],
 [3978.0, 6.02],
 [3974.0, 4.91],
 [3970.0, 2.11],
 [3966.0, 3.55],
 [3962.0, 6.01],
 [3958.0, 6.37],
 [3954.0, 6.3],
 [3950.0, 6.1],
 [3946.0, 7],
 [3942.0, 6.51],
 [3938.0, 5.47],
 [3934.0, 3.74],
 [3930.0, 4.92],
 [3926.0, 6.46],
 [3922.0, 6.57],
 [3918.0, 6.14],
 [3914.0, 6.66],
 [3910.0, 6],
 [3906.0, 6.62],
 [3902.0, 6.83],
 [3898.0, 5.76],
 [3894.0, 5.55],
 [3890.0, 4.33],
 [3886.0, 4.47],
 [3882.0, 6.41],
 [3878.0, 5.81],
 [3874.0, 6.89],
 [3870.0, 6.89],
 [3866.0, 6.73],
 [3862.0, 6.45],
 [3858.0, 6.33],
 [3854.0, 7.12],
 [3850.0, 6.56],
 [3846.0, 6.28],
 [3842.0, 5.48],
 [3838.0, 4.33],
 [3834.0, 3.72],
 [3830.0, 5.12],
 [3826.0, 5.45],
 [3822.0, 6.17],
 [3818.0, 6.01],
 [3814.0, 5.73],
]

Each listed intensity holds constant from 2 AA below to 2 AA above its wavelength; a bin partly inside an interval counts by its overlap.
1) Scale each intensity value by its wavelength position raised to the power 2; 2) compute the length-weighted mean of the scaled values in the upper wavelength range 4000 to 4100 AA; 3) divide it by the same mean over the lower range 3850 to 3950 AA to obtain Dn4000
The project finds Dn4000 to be 1.30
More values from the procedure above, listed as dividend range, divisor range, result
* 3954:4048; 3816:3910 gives 1.22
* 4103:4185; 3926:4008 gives 1.29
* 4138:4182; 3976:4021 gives 1.10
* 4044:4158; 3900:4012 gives 1.23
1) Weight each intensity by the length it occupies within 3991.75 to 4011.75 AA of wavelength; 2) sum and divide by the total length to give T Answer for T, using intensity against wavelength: 7.28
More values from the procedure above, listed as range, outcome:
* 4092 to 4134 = 6.38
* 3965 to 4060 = 6.86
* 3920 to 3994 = 5.75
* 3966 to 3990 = 5.33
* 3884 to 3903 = 5.31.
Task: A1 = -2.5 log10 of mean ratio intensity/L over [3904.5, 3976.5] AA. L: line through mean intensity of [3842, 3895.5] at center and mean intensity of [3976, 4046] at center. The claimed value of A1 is 0.19 mag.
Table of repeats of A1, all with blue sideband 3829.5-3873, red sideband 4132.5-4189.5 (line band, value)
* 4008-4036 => -0.12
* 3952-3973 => 0.30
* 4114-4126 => 0.03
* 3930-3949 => 0.13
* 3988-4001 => -0.08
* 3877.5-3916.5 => 0.06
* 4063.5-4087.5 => -0.07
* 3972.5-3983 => 0.13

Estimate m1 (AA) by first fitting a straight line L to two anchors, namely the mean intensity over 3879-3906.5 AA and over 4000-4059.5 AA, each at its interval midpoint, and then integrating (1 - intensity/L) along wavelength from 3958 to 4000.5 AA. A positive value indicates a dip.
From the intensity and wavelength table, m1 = 6.8 AA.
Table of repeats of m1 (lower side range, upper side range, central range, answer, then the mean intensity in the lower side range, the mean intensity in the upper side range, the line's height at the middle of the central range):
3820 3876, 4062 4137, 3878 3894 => 2.3 AA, 5.97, 6.85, 6.1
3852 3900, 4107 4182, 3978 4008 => -2.4 AA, 6.06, 7.12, 6.52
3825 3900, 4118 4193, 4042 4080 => -3.2 AA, 5.78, 7.19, 6.73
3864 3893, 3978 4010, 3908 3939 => 2.9 AA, 5.92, 7.06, 6.36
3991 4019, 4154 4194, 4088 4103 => 2.2 AA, 7.39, 7.23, 7.3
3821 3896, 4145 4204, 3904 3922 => -1.0 AA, 5.79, 7.24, 6.04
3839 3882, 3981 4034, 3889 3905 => 2.1 AA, 6.4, 7.33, 6.63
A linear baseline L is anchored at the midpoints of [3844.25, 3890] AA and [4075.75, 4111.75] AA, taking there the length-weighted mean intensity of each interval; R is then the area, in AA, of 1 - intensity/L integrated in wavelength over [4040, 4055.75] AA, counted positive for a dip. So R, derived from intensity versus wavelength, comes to -2.2 AA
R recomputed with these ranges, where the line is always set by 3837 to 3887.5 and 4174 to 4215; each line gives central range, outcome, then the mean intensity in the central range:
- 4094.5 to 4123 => 3.2 AA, 6.15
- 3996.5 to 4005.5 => -1.0 AA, 7.36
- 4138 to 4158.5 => -1.1 AA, 7.4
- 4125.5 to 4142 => -0.3 AA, 7.12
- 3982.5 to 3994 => -0.9 AA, 7.06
